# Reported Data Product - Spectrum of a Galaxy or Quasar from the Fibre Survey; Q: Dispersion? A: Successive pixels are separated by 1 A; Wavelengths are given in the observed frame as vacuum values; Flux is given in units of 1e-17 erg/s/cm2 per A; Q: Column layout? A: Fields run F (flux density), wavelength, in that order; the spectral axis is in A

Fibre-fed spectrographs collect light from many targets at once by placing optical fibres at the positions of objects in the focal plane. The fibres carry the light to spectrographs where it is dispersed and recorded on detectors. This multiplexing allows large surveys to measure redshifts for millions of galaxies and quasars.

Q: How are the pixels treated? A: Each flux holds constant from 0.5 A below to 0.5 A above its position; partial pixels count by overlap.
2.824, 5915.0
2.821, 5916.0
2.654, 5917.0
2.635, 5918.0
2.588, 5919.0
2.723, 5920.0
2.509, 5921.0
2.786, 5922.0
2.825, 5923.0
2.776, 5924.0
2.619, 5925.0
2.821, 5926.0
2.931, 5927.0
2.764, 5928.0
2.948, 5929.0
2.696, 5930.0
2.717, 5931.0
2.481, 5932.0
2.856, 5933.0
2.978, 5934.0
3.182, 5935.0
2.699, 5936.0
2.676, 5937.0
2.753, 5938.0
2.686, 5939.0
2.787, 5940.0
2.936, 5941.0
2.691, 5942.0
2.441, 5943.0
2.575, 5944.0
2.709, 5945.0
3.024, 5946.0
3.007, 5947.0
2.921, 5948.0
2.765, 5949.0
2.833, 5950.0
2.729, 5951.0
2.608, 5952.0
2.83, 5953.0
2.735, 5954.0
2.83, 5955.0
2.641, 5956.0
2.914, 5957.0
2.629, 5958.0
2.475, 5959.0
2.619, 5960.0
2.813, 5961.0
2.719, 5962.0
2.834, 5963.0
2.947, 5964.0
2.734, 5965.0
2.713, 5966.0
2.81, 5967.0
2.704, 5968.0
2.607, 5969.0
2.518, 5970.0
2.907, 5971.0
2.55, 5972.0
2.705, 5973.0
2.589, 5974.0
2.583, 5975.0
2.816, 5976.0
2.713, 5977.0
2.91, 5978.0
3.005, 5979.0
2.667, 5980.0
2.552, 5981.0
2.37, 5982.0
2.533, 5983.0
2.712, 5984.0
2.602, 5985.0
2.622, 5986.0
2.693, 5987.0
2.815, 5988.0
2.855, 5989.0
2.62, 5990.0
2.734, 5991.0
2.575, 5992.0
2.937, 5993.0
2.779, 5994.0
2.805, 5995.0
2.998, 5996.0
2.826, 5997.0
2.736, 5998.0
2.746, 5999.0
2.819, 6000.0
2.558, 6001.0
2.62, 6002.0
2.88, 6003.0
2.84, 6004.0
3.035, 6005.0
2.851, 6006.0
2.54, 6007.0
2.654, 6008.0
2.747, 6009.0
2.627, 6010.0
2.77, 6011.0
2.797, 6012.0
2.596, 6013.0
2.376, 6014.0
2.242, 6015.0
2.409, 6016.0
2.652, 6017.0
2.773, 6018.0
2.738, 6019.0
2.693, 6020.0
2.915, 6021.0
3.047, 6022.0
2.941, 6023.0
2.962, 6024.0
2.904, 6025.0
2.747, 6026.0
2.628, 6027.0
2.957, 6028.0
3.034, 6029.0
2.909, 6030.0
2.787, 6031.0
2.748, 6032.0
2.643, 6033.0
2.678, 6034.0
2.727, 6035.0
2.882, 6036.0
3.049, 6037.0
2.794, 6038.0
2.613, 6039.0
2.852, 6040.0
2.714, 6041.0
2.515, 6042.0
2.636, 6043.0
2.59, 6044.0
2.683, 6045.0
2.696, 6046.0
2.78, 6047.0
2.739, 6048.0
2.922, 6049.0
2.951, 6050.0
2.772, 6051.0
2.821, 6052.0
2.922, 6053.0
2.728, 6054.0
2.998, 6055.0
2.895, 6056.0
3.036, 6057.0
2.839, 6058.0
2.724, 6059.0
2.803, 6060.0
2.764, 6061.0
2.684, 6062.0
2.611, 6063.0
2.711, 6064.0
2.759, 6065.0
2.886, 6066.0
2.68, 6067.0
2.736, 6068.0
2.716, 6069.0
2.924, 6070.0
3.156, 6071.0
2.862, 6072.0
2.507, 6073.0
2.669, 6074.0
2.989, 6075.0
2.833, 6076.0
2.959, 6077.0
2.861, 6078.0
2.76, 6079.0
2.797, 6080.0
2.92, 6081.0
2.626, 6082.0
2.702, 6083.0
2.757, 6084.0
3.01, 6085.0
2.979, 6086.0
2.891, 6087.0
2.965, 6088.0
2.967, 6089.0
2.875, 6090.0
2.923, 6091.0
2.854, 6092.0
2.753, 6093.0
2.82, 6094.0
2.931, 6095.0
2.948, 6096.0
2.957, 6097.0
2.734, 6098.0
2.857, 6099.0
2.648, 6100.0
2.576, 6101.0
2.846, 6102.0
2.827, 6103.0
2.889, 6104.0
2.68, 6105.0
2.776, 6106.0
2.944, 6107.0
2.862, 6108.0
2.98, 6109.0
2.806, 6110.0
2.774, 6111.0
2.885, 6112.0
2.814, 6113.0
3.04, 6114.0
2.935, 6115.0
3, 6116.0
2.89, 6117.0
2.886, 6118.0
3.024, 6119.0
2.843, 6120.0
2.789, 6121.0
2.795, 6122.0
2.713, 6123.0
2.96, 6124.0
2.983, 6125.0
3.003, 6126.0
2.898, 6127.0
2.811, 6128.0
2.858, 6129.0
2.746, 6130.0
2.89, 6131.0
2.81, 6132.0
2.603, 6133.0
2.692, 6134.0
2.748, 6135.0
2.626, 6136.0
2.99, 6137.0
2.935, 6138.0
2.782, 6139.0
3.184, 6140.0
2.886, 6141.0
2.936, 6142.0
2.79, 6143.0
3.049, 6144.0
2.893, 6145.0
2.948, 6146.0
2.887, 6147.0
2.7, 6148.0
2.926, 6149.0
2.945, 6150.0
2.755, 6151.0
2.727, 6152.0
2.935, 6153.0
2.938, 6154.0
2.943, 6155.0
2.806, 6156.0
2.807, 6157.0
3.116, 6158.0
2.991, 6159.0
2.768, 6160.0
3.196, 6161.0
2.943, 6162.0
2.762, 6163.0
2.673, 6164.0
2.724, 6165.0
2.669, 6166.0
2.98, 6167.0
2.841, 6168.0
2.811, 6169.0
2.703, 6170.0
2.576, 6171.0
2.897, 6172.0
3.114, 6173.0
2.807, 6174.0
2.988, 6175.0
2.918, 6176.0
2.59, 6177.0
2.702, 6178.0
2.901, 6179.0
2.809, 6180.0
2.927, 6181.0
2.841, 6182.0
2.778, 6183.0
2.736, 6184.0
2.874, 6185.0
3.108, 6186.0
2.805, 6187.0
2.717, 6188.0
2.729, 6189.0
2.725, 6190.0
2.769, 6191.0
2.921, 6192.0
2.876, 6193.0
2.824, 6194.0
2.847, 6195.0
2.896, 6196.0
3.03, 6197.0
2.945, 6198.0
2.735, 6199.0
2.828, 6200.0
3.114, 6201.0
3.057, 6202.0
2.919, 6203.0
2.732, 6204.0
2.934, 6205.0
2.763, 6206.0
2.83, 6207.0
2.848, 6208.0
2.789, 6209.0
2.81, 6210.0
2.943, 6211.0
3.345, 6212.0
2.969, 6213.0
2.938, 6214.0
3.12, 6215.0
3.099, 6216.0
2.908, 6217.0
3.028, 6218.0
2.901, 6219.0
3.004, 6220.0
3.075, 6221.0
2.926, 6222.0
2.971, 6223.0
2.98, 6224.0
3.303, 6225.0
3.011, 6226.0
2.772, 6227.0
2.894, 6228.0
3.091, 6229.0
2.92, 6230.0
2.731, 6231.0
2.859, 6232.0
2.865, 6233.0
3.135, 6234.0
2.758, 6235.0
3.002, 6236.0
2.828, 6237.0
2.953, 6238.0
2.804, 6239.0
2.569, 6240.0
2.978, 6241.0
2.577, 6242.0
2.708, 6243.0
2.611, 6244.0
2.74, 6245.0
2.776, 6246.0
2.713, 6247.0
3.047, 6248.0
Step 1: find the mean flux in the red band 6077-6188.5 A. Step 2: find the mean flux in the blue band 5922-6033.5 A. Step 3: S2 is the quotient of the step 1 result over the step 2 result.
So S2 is 1.0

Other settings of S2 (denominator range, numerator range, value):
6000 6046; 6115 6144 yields 1.04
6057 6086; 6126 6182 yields 1.02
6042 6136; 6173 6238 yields 1.03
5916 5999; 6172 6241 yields 1.06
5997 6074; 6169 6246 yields 1.04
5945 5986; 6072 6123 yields 1.04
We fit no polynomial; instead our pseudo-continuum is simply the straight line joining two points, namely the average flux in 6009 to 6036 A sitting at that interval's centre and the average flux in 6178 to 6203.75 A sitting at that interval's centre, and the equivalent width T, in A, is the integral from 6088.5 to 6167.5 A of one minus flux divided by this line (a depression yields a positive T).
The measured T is -1.2 A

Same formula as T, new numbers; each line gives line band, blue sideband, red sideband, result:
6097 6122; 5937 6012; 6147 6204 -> -0.3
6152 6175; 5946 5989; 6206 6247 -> 0.0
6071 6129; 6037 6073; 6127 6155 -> -0.7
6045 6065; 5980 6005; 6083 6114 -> -0.1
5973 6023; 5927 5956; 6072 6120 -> 1.6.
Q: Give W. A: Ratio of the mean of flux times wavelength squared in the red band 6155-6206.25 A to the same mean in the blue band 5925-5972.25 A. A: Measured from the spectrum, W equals 1.1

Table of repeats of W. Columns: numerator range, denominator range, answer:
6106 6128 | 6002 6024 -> 1.10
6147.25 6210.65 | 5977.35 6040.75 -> 1.10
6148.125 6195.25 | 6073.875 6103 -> 1.03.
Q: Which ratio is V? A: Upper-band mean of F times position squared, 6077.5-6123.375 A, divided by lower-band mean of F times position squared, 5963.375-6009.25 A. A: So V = 1.08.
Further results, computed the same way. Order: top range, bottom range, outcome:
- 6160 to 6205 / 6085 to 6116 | 1.02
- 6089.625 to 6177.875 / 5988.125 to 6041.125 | 1.08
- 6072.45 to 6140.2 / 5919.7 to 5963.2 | 1.09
